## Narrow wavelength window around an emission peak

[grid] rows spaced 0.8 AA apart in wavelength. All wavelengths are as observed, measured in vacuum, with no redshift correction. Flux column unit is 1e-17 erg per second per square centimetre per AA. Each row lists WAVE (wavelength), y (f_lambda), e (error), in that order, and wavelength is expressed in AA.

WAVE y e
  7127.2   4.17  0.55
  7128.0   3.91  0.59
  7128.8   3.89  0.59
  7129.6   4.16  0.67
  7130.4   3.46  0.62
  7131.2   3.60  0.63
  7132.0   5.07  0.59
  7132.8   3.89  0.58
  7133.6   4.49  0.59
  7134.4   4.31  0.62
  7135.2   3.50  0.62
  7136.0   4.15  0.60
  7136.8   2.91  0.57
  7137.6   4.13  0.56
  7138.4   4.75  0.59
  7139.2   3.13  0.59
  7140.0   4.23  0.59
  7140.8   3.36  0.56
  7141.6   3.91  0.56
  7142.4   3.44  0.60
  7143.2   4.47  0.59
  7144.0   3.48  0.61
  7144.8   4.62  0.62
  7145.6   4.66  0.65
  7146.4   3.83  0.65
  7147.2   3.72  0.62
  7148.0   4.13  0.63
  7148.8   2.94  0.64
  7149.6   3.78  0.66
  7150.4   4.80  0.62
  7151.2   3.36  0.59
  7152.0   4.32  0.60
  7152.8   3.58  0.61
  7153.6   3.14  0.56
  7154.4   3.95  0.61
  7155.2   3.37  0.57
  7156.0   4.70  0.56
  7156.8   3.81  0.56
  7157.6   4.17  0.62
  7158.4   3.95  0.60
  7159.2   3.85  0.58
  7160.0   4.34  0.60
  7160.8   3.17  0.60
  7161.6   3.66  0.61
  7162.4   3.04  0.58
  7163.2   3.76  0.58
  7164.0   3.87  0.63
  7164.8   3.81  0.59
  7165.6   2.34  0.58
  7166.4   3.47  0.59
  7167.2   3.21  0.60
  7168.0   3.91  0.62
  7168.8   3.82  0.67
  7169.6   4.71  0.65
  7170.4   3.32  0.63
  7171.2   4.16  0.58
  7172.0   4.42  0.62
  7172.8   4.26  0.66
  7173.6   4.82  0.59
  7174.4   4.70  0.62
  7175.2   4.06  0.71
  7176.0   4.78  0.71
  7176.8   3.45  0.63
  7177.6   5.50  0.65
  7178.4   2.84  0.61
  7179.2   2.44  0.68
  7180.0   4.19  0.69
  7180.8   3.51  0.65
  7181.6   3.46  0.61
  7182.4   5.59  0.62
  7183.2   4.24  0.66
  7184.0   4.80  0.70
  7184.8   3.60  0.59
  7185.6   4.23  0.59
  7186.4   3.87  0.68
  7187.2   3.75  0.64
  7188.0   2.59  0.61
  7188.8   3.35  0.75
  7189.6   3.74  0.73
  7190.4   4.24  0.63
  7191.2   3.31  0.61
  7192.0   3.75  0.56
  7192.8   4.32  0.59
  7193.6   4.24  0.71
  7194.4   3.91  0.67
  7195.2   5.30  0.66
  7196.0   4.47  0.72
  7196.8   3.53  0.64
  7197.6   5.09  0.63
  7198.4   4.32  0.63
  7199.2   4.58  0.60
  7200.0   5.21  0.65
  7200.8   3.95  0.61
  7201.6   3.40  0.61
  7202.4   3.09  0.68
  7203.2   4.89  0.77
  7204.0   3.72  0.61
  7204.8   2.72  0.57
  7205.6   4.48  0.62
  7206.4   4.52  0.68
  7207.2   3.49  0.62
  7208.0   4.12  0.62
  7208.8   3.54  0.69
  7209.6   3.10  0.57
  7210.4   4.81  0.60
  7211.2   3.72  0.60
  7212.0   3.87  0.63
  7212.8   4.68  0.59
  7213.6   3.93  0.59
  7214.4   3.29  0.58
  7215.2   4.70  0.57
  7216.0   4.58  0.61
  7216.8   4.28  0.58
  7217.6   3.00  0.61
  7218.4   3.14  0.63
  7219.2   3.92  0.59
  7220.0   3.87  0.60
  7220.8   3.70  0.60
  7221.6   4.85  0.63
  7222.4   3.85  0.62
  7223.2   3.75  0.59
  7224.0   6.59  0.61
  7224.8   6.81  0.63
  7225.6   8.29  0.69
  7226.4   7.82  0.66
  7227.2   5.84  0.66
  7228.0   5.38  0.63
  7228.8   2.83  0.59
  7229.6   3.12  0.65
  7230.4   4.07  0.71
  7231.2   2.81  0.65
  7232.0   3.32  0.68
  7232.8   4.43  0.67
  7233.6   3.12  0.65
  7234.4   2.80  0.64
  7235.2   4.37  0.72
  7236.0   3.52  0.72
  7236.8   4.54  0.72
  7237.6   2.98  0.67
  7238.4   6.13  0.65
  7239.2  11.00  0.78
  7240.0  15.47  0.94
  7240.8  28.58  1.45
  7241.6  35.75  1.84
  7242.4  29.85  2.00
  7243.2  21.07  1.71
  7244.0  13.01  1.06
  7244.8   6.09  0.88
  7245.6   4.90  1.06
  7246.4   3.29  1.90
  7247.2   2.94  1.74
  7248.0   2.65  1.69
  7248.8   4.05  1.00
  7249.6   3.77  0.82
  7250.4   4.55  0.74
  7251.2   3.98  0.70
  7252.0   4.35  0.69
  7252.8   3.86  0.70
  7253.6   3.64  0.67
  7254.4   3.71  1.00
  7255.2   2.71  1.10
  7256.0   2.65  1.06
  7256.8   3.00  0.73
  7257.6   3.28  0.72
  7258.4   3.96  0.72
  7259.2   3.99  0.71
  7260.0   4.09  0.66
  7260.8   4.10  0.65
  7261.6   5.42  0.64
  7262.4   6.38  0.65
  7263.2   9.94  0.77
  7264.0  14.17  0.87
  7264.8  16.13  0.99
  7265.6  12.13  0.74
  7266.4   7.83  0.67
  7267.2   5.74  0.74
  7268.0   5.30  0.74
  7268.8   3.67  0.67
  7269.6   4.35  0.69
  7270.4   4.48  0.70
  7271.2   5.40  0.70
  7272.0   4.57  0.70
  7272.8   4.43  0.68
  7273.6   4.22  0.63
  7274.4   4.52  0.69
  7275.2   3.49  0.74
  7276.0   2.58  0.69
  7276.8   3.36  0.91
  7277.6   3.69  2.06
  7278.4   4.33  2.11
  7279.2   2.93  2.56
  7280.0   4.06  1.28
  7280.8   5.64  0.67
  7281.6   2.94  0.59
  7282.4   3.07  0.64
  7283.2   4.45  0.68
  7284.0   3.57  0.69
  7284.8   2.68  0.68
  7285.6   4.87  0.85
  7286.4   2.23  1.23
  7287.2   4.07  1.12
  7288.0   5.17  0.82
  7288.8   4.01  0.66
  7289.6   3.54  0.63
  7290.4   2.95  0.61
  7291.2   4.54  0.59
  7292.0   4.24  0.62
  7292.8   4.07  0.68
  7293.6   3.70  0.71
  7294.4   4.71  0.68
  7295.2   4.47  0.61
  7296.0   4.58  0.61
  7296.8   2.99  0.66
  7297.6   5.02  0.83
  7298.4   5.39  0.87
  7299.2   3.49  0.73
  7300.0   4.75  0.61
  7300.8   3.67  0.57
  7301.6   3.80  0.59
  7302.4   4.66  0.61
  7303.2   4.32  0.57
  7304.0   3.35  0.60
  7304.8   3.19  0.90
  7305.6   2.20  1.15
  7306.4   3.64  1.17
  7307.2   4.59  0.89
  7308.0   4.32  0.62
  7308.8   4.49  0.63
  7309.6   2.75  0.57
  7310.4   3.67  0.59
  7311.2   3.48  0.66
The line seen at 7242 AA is H-alpha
